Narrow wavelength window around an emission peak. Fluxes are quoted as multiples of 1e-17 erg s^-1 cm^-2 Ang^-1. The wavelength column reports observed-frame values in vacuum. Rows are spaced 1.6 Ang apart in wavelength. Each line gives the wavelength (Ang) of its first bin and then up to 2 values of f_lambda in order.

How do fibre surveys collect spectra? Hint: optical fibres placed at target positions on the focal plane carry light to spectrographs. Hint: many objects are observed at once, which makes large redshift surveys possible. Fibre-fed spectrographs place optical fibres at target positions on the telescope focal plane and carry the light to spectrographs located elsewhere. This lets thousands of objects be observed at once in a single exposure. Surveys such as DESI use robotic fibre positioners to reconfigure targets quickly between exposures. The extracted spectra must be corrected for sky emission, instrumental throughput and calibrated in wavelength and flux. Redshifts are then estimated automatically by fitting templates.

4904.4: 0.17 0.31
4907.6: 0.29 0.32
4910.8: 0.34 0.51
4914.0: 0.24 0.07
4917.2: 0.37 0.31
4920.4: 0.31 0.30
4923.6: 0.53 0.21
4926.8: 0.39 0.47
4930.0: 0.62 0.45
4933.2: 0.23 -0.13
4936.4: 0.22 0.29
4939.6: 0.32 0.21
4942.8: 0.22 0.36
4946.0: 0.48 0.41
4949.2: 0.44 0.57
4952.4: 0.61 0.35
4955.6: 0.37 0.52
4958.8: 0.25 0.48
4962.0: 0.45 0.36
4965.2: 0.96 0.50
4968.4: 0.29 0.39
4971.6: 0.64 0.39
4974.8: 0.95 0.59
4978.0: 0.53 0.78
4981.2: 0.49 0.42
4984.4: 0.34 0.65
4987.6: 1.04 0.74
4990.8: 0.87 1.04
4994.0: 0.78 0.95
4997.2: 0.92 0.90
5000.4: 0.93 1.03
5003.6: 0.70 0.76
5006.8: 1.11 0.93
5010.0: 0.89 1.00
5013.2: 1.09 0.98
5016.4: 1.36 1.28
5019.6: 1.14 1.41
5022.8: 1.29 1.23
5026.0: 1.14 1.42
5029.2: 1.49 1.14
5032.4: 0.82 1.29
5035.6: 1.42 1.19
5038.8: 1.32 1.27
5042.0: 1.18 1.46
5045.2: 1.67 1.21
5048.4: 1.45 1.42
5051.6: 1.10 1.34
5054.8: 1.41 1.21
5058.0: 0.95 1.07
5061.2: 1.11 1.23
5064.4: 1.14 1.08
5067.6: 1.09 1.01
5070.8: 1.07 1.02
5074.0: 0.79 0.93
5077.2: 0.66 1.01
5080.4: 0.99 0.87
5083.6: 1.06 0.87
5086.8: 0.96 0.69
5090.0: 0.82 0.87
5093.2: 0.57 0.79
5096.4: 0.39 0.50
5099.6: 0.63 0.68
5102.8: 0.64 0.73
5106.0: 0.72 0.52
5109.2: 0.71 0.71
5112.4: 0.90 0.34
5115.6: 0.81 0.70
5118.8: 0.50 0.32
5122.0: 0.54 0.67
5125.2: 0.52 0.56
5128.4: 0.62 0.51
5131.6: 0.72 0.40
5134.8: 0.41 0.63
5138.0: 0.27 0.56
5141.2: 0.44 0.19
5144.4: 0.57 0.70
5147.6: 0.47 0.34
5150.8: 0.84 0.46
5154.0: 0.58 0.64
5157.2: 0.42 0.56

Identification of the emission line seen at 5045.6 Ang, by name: C IV 1549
